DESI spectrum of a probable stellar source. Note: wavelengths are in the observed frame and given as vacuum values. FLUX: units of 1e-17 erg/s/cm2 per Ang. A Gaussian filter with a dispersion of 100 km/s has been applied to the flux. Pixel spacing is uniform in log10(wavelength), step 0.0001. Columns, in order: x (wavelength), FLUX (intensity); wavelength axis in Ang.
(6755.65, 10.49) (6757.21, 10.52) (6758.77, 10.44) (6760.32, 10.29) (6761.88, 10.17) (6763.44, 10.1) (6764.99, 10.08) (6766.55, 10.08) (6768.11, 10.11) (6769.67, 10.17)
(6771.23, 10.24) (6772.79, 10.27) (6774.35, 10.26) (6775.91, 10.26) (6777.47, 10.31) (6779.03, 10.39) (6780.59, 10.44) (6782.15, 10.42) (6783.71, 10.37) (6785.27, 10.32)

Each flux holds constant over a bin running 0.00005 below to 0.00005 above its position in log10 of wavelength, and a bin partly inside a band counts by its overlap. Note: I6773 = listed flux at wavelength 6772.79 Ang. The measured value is 10.27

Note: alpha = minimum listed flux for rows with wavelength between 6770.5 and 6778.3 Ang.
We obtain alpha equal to 10.24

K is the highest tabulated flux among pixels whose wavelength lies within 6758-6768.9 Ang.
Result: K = 10.44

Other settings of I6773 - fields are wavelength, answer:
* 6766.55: 10.08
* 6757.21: 10.52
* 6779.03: 10.39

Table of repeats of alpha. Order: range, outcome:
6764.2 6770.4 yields 10.08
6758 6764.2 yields 10.1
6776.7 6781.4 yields 10.31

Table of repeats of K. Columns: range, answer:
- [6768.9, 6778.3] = 10.31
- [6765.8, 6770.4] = 10.17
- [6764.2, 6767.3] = 10.08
